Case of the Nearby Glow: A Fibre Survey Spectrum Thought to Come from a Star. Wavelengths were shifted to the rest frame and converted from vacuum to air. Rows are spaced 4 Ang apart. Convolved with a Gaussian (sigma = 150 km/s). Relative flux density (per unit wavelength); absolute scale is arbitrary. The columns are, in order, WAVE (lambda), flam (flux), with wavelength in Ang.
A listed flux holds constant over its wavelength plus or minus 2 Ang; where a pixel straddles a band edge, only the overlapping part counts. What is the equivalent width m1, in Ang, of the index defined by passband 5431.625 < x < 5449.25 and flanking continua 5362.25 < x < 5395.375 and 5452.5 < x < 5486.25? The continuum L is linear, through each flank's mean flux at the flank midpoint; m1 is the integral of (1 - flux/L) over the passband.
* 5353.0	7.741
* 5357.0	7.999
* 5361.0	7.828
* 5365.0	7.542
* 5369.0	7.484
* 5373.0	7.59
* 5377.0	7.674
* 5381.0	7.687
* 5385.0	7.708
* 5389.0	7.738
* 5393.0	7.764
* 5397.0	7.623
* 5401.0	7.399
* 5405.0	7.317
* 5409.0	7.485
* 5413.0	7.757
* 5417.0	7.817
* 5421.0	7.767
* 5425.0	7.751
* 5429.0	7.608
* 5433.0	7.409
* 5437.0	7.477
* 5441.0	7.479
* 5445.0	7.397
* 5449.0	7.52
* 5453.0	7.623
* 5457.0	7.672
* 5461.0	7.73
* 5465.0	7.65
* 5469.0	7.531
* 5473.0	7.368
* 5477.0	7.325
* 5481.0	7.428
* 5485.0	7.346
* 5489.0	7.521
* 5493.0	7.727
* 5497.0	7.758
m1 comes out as 0.3 Ang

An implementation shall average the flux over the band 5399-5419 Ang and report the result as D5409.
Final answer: 7.56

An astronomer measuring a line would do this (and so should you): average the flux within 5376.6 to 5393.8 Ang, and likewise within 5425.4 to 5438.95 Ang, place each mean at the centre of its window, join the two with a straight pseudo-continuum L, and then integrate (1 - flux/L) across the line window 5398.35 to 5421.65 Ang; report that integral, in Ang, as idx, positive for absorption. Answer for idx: 0.1 Ang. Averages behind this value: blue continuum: 7.71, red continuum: 7.53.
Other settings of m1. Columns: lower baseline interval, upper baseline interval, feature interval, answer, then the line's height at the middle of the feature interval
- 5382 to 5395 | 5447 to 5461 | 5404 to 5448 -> 0.55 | 7.67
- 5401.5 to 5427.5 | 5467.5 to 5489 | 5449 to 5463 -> -0.31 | 7.49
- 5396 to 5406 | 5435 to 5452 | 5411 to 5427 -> -0.68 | 7.46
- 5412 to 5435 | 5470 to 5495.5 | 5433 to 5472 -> 0.11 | 7.57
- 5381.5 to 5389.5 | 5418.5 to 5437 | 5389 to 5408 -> 0.35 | 7.69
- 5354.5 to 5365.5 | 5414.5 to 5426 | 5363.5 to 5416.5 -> 1.33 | 7.8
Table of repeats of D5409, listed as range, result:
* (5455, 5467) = 7.68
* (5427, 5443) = 7.49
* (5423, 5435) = 7.59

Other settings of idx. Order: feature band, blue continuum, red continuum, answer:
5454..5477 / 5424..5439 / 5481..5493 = -0.2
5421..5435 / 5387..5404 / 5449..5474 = 0.0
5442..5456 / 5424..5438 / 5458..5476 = 0.1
